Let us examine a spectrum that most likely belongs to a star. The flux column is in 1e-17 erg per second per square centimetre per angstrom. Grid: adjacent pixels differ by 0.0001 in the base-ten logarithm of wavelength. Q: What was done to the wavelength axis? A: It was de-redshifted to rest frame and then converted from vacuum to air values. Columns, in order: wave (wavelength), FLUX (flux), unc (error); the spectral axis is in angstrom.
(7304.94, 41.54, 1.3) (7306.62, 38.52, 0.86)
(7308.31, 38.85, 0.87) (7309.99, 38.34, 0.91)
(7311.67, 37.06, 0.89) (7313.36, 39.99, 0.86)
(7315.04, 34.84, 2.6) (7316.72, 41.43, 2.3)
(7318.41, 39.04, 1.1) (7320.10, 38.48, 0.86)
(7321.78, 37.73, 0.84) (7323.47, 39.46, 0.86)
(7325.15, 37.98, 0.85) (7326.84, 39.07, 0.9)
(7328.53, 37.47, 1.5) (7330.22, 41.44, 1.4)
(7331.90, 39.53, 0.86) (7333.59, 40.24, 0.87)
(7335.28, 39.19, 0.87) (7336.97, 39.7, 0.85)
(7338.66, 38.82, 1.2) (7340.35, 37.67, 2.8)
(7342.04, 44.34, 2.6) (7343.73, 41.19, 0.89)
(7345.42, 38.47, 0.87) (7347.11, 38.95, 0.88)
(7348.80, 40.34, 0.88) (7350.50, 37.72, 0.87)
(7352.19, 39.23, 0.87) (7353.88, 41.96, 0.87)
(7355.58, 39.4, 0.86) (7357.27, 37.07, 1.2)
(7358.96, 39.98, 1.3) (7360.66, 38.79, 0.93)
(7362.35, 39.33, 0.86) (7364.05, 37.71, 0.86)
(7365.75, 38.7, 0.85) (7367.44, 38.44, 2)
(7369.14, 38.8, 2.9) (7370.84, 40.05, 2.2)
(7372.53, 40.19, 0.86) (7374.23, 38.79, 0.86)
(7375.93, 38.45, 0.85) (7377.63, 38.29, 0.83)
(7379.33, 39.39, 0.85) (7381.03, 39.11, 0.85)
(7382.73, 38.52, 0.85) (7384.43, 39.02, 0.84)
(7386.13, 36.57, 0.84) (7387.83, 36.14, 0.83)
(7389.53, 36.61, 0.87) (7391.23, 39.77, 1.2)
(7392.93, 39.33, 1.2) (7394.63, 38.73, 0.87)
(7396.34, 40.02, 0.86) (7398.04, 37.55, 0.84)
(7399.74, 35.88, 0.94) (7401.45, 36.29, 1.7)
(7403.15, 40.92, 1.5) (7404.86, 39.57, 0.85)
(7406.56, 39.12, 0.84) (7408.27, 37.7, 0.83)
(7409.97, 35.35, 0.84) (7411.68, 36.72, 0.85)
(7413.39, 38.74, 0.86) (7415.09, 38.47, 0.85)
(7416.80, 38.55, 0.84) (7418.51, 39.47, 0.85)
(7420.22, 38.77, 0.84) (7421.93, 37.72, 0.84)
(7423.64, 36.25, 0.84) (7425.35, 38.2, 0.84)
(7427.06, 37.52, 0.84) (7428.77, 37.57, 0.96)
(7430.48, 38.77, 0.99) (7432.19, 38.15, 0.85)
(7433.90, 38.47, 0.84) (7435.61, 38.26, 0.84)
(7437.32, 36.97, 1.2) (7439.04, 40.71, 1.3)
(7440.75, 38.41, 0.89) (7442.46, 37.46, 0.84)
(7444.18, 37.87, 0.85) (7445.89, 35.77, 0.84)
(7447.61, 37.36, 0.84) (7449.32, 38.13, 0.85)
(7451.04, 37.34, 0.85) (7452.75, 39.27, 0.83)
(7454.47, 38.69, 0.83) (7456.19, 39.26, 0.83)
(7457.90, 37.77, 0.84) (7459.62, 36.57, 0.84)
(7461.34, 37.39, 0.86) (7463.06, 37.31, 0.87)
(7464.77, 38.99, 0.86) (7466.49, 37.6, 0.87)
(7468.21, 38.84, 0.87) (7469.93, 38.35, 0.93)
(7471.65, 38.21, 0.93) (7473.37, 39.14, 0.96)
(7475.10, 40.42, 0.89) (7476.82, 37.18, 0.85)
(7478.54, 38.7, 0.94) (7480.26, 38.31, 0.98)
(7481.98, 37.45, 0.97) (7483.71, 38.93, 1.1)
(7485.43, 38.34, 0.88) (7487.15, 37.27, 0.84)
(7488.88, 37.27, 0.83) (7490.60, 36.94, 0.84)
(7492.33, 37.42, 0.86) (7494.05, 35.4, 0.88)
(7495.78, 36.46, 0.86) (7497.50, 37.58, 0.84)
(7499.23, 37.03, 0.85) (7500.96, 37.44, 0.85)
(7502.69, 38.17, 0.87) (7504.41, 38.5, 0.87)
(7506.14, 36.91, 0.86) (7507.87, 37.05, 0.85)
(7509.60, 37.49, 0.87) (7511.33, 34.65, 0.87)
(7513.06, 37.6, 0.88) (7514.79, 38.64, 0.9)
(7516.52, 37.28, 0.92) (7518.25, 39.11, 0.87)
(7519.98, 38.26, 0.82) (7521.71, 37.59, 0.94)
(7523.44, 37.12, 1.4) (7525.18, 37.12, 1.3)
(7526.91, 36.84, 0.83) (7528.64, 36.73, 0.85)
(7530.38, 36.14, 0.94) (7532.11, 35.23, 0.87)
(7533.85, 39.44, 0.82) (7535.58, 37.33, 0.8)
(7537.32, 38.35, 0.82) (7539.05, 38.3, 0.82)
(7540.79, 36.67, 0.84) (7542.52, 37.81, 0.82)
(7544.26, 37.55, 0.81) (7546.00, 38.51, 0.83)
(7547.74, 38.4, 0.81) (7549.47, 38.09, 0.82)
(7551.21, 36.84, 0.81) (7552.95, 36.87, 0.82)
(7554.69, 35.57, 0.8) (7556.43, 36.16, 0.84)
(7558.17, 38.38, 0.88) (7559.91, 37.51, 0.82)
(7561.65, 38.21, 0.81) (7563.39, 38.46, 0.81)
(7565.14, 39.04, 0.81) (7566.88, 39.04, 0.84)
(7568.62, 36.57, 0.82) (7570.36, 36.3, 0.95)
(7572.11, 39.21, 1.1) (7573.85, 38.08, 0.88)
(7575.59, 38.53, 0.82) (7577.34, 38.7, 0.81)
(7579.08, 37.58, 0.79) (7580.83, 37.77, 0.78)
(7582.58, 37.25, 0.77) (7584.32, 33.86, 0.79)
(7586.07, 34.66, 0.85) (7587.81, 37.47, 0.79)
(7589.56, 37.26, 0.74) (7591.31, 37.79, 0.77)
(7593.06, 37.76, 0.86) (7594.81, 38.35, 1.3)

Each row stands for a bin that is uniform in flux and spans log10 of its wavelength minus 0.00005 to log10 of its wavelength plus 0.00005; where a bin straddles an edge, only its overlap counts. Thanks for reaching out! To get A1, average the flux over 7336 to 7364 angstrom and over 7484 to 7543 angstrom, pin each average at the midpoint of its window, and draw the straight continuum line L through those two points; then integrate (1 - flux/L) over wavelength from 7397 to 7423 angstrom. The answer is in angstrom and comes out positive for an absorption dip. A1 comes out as 0.4 angstrom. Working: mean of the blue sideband 39.5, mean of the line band 38.1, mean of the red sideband 37.4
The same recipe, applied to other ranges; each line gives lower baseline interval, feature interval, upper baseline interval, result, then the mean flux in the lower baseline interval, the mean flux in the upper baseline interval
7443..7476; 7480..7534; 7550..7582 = 0.85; 38.1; 37.7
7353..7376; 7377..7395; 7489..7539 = 0.26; 39.1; 37.3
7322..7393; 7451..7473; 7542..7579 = 0.14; 39.1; 37.8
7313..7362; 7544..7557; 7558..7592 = 0.17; 39.3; 37.6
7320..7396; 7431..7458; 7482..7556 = 0.01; 39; 37.4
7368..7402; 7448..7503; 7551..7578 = 0.22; 38.4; 37.7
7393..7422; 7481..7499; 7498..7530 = 0.14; 38.2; 37.4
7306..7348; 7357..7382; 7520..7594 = -0.07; 39.1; 37.4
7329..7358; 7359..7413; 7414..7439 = 0.71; 39.7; 38.2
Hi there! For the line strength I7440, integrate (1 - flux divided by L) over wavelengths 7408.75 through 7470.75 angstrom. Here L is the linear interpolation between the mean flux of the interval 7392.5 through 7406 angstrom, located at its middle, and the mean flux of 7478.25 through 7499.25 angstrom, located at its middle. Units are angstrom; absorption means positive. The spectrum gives 0.11 angstrom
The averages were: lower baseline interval 38.5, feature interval 38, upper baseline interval 37.5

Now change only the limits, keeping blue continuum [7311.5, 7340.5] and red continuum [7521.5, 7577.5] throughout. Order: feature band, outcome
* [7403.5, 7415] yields 0.1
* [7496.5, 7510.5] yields 0.1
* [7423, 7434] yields 0.1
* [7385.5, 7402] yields 0.3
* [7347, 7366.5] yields -0.2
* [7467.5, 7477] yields -0.2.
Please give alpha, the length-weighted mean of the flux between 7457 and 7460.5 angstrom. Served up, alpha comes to 37.2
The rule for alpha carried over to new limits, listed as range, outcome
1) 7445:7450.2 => 37.1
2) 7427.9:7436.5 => 38.3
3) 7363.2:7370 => 38.4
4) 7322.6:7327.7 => 38.8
